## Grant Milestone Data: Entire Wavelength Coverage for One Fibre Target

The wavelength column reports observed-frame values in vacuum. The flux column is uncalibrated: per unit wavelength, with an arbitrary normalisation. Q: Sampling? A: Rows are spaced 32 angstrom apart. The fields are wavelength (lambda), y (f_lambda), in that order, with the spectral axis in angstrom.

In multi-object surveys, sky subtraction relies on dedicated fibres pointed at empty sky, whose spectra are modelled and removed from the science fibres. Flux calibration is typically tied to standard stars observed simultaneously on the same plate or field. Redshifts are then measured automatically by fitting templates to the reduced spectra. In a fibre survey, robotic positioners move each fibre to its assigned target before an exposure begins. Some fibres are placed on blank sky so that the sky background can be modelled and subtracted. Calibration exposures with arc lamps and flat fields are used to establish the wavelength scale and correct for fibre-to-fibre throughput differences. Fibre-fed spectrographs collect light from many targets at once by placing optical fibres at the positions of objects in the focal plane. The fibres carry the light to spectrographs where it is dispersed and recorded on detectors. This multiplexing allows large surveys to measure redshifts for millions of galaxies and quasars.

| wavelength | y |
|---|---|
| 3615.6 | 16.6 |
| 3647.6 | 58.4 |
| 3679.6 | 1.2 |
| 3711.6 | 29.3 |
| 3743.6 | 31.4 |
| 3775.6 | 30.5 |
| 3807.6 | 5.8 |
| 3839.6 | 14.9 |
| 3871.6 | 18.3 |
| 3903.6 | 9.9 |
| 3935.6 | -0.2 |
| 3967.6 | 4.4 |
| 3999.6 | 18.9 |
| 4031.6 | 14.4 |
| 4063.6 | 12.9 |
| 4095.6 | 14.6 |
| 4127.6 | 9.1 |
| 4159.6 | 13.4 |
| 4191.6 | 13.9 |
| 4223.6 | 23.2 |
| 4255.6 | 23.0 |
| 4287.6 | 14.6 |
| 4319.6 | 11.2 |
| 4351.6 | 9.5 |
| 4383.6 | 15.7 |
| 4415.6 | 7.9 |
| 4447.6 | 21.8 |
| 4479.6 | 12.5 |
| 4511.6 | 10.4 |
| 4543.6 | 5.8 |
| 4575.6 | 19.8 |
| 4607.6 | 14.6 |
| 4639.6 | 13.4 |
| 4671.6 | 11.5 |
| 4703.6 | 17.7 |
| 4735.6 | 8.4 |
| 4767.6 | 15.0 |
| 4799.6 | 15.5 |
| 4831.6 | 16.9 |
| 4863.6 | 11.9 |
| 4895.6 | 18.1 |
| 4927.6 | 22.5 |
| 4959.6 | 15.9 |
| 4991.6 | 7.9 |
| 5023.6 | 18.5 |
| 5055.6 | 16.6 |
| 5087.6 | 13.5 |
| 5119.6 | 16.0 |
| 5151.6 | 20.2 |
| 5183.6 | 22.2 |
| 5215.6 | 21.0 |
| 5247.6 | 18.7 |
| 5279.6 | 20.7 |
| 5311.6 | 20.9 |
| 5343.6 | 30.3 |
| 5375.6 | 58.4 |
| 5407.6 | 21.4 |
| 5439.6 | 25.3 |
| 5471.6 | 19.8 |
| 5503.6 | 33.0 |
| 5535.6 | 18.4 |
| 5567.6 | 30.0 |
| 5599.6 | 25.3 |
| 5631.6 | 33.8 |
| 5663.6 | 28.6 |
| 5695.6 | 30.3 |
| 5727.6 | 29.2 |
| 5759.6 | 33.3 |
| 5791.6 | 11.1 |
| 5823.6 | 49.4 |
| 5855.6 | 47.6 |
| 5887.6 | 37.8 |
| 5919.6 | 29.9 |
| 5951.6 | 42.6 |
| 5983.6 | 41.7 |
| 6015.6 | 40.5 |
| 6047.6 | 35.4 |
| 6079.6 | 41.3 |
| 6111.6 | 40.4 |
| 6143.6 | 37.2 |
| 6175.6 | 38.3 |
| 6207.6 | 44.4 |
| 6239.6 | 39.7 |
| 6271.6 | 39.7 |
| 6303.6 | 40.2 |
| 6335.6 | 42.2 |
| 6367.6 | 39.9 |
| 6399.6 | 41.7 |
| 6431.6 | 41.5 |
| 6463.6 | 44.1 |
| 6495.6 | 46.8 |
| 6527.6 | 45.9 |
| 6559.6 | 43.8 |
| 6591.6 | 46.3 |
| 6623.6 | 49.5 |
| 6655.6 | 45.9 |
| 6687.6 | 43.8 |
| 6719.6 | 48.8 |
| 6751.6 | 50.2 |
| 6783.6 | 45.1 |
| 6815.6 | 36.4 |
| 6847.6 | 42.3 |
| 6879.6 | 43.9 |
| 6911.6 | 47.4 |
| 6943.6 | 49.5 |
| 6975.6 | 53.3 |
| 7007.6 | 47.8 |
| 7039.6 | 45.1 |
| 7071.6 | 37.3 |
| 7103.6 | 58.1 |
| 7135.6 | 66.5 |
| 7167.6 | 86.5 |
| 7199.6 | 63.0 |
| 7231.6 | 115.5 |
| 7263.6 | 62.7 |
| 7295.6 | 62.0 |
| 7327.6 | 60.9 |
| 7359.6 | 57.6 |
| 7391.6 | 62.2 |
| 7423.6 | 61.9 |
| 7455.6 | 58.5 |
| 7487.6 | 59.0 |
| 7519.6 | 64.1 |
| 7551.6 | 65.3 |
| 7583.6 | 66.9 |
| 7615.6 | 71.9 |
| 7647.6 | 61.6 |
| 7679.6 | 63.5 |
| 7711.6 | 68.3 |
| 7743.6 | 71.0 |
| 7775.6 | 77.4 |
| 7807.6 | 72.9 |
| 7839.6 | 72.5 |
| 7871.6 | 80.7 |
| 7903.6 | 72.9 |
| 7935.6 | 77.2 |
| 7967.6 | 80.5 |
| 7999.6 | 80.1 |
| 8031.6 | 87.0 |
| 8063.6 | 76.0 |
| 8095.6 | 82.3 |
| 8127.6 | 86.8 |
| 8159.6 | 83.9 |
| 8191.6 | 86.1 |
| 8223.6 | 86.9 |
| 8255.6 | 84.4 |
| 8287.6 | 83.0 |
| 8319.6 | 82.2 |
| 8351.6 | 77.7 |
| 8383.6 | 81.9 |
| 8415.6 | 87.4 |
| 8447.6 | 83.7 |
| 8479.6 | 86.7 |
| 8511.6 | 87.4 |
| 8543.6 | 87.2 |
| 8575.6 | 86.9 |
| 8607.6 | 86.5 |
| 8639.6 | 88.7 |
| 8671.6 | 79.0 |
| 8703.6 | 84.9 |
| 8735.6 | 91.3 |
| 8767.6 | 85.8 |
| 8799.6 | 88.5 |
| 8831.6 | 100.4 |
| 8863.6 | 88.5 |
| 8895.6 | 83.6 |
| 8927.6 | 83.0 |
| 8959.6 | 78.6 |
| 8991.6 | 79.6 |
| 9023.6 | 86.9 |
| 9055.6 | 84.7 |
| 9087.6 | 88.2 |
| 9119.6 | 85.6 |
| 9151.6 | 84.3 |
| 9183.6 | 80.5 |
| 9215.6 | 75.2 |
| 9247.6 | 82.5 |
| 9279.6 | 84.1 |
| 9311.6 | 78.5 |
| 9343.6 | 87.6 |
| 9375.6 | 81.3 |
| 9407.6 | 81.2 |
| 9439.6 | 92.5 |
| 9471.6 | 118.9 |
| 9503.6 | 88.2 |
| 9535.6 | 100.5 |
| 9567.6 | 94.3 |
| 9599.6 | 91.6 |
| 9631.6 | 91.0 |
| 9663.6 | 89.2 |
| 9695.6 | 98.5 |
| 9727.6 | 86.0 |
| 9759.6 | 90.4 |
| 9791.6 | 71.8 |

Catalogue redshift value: 0.443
